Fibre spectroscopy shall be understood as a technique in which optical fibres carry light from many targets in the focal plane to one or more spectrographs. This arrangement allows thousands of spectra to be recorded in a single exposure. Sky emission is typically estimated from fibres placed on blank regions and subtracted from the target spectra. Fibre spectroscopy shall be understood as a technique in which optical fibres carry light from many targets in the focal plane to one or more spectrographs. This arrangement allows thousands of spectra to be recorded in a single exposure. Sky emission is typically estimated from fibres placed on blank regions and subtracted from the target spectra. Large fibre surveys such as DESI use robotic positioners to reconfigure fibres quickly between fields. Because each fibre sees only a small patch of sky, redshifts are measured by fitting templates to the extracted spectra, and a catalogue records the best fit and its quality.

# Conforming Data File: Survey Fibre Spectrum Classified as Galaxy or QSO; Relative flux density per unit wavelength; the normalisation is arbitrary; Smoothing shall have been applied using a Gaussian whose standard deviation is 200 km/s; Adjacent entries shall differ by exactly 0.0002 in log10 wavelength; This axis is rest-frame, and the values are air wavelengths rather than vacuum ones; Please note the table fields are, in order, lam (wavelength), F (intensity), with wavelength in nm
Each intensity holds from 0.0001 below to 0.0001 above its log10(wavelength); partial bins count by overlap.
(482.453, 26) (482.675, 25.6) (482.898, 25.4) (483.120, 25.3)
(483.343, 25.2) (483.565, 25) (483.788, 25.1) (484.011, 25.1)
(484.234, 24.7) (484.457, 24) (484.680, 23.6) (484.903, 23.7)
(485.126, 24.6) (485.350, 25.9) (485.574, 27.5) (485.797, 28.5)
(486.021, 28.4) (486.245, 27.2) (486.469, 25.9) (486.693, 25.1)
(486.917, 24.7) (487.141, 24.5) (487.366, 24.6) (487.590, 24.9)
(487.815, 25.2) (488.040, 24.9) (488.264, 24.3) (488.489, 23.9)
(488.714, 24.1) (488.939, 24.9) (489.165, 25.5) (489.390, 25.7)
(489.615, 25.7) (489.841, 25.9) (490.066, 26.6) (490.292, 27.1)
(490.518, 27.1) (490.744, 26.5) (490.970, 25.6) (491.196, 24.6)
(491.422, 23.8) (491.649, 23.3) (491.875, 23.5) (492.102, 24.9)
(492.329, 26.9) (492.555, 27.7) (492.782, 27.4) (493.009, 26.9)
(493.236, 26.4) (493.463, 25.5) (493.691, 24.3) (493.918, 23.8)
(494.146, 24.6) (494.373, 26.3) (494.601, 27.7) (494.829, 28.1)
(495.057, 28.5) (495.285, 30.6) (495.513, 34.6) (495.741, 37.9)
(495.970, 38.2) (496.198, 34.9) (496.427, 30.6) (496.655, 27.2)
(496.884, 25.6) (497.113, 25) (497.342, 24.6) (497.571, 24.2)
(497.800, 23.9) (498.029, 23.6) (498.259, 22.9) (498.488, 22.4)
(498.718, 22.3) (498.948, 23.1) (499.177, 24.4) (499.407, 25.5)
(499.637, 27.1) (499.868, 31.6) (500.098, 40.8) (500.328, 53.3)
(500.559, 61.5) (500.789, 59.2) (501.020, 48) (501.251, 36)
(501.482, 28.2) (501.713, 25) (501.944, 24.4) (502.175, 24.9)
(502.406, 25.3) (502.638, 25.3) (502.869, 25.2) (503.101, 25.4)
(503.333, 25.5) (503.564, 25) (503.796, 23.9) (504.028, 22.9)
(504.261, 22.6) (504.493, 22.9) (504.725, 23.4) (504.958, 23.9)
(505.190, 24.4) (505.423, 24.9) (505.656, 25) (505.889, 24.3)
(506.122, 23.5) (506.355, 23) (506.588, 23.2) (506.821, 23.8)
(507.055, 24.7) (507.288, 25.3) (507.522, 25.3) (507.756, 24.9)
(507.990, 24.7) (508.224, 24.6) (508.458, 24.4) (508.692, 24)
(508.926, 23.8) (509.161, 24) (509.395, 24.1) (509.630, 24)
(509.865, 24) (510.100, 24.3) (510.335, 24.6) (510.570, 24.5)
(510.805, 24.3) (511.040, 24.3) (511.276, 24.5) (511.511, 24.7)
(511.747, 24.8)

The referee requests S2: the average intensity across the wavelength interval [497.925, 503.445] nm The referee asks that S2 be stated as 31.3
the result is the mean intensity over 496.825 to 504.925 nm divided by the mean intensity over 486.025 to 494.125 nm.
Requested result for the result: 1.1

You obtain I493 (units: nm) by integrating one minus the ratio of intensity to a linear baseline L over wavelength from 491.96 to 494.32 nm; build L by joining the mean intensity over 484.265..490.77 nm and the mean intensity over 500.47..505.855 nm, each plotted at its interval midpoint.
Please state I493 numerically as 0.08 nm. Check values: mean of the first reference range 25.5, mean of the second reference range 29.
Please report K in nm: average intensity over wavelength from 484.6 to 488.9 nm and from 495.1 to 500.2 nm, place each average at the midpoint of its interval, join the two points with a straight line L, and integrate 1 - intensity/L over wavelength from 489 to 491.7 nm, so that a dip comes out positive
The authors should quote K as 0.06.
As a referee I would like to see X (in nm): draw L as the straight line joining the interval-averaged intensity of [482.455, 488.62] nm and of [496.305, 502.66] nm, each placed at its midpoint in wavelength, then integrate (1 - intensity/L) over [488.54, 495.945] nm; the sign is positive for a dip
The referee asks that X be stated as 0.31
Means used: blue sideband 25.3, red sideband 30.7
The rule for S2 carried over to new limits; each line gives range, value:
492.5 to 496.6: 29.1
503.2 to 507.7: 24.1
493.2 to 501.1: 30.8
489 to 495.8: 26.7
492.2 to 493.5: 26.9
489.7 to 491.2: 26.3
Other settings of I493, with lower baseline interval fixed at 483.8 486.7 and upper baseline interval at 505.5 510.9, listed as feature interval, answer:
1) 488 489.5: 0.04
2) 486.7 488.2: 0.05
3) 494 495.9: -0.36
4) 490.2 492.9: -0.04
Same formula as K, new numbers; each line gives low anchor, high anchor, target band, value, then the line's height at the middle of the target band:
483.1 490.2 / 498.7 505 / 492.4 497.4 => -0.07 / 28.1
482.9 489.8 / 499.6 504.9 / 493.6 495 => 0.12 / 28.4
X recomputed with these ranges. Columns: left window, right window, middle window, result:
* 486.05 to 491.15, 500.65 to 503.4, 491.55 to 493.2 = 0.08 nm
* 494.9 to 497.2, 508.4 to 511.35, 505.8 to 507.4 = 0.12 nm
